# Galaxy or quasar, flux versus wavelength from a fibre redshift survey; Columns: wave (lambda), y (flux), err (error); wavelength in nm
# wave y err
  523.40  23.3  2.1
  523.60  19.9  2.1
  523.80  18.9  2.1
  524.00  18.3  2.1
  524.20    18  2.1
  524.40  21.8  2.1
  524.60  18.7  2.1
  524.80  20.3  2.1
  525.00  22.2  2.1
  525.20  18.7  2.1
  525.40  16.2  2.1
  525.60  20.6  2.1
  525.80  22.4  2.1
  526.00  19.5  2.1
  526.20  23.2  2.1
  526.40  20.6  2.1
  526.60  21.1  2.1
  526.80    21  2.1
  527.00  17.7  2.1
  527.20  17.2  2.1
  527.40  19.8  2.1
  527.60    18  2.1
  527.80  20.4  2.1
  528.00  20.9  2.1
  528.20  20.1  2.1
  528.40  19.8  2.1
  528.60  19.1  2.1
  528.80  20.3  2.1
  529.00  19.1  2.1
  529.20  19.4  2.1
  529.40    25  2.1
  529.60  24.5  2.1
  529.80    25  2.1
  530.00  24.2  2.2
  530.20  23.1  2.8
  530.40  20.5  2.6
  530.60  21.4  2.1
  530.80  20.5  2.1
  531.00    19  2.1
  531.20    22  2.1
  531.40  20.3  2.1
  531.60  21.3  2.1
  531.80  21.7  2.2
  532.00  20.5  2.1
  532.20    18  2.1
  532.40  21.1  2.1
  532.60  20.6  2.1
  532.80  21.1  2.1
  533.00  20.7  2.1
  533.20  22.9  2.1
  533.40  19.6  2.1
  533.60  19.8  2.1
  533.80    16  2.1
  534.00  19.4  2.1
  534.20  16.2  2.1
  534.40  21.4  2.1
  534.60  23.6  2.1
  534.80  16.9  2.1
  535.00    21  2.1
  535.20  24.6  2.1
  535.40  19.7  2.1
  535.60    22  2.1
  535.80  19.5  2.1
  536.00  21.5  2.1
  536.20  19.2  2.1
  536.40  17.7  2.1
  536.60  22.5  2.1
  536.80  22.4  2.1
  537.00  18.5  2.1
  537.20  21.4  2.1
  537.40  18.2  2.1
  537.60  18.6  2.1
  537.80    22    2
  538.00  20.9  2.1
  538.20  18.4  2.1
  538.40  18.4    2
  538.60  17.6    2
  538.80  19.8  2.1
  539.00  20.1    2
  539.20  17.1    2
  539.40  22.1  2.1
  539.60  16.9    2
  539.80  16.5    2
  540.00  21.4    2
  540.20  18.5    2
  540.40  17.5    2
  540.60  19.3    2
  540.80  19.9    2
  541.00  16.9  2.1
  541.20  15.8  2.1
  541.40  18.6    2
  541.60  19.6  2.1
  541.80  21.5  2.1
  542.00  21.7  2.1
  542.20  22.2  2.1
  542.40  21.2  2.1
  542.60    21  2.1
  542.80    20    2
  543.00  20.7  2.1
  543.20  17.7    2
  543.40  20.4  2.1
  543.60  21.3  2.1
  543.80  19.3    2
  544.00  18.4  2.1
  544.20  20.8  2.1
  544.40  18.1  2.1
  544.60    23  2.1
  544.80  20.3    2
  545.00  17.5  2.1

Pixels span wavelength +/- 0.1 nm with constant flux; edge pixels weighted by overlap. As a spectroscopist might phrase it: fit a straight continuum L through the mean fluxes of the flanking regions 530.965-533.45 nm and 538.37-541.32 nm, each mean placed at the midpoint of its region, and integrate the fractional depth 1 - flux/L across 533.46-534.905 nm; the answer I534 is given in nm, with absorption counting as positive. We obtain 0.08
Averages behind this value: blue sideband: 20.7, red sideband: 18.5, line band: 19.1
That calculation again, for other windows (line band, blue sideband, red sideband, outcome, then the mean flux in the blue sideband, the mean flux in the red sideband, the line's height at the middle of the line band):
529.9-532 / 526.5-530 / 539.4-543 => -0.10 nm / 20.6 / 19.4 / 20.4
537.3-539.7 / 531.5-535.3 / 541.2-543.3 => 0.13 nm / 20.3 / 20.2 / 20.3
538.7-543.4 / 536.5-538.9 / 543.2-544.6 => 0.10 nm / 19.9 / 19.8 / 19.8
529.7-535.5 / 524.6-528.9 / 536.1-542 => -0.34 nm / 19.9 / 19.3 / 19.6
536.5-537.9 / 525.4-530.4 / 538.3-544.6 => -0.05 nm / 20.8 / 19.4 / 19.9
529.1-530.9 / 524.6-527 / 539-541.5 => -0.26 nm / 20.3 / 18.4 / 19.8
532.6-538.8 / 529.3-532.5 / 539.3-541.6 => 0.02 nm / 21.8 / 18.5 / 20.1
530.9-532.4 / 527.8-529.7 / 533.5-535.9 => 0.00 nm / 20.9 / 20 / 20.5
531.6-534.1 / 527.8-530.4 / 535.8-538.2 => 0.09 nm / 21.6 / 20.2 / 20.9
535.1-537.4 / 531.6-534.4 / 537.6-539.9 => -0.15 nm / 19.9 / 19.1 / 19.4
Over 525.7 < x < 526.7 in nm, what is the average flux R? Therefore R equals 21.4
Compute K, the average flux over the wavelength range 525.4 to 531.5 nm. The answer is 20.8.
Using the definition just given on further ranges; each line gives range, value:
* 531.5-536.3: 20.3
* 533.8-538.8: 20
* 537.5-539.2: 19.3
